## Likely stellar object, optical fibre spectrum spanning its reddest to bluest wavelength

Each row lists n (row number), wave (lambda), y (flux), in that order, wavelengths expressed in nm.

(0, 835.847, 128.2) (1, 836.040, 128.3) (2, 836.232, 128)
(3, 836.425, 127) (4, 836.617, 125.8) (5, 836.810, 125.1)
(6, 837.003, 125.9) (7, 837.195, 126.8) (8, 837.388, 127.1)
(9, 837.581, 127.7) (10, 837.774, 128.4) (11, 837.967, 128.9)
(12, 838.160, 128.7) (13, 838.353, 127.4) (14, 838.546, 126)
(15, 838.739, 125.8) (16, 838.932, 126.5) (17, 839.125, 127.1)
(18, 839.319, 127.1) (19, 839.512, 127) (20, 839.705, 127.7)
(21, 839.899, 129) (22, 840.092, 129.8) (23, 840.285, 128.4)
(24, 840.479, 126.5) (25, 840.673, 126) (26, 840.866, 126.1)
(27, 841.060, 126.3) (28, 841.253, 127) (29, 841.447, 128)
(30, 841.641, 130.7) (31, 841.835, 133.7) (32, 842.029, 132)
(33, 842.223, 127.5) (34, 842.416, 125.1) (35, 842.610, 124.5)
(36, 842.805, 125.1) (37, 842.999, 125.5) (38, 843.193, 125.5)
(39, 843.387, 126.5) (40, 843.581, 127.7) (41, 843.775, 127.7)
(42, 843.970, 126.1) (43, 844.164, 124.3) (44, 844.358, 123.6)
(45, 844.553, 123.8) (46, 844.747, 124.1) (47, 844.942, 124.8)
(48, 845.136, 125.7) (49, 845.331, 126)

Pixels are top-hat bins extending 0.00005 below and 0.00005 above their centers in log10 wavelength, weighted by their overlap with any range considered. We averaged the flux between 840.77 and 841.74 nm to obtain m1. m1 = 128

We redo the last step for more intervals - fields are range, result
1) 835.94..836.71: 127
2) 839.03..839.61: 127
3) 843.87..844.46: 125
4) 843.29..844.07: 127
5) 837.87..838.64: 128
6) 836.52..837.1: 126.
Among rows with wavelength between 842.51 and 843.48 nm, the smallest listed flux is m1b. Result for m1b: 124.5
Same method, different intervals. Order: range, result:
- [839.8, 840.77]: 126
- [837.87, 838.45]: 127.4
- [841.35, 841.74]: 128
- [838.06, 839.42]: 125.8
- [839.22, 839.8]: 127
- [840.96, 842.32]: 126.3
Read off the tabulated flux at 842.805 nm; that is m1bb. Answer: 125.1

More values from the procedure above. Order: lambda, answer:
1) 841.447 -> 128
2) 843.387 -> 126.5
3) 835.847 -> 128.2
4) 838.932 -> 126.5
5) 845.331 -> 126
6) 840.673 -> 126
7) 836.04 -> 128.3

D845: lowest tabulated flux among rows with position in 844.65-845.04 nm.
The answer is 124.1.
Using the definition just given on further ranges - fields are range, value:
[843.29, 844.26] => 124.3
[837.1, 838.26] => 126.8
